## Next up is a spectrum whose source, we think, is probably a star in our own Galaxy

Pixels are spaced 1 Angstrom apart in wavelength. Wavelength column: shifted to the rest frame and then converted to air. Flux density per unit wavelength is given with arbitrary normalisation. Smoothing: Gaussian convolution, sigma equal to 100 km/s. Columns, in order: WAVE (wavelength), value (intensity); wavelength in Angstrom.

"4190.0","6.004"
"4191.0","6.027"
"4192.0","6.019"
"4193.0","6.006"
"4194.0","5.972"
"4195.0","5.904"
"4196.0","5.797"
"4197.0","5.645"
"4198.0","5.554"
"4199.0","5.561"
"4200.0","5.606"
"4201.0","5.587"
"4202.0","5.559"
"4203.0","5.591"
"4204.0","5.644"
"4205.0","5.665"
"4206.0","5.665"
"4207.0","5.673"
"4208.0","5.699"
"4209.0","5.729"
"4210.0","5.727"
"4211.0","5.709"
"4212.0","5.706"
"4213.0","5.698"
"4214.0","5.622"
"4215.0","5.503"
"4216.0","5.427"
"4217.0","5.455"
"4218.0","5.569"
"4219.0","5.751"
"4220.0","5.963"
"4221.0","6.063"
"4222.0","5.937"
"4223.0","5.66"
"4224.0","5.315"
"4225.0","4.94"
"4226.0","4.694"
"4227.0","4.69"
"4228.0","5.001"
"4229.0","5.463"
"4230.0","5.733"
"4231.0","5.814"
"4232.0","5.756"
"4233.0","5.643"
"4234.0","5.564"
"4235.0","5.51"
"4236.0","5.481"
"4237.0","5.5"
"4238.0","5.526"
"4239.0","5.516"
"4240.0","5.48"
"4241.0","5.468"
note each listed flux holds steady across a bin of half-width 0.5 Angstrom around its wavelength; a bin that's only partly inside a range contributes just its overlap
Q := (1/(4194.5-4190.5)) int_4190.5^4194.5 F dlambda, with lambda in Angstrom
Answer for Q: 6.01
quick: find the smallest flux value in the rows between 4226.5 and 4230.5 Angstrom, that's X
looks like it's 4.69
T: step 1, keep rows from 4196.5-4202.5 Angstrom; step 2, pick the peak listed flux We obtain 5.645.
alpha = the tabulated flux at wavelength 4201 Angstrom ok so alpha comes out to 5.587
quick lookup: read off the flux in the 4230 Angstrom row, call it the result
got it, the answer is 5.733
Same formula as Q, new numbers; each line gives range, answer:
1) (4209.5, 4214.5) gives 5.69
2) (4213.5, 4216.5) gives 5.52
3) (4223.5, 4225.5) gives 5.13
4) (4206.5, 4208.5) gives 5.69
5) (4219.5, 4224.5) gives 5.79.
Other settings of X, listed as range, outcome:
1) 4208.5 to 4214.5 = 5.622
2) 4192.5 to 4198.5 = 5.554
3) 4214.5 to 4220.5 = 5.427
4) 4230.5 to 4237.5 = 5.481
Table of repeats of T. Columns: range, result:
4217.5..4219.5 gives 5.751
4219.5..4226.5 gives 6.063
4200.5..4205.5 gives 5.665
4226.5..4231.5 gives 5.814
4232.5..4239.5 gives 5.643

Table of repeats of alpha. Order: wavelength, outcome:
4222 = 5.937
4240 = 5.48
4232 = 5.756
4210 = 5.727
